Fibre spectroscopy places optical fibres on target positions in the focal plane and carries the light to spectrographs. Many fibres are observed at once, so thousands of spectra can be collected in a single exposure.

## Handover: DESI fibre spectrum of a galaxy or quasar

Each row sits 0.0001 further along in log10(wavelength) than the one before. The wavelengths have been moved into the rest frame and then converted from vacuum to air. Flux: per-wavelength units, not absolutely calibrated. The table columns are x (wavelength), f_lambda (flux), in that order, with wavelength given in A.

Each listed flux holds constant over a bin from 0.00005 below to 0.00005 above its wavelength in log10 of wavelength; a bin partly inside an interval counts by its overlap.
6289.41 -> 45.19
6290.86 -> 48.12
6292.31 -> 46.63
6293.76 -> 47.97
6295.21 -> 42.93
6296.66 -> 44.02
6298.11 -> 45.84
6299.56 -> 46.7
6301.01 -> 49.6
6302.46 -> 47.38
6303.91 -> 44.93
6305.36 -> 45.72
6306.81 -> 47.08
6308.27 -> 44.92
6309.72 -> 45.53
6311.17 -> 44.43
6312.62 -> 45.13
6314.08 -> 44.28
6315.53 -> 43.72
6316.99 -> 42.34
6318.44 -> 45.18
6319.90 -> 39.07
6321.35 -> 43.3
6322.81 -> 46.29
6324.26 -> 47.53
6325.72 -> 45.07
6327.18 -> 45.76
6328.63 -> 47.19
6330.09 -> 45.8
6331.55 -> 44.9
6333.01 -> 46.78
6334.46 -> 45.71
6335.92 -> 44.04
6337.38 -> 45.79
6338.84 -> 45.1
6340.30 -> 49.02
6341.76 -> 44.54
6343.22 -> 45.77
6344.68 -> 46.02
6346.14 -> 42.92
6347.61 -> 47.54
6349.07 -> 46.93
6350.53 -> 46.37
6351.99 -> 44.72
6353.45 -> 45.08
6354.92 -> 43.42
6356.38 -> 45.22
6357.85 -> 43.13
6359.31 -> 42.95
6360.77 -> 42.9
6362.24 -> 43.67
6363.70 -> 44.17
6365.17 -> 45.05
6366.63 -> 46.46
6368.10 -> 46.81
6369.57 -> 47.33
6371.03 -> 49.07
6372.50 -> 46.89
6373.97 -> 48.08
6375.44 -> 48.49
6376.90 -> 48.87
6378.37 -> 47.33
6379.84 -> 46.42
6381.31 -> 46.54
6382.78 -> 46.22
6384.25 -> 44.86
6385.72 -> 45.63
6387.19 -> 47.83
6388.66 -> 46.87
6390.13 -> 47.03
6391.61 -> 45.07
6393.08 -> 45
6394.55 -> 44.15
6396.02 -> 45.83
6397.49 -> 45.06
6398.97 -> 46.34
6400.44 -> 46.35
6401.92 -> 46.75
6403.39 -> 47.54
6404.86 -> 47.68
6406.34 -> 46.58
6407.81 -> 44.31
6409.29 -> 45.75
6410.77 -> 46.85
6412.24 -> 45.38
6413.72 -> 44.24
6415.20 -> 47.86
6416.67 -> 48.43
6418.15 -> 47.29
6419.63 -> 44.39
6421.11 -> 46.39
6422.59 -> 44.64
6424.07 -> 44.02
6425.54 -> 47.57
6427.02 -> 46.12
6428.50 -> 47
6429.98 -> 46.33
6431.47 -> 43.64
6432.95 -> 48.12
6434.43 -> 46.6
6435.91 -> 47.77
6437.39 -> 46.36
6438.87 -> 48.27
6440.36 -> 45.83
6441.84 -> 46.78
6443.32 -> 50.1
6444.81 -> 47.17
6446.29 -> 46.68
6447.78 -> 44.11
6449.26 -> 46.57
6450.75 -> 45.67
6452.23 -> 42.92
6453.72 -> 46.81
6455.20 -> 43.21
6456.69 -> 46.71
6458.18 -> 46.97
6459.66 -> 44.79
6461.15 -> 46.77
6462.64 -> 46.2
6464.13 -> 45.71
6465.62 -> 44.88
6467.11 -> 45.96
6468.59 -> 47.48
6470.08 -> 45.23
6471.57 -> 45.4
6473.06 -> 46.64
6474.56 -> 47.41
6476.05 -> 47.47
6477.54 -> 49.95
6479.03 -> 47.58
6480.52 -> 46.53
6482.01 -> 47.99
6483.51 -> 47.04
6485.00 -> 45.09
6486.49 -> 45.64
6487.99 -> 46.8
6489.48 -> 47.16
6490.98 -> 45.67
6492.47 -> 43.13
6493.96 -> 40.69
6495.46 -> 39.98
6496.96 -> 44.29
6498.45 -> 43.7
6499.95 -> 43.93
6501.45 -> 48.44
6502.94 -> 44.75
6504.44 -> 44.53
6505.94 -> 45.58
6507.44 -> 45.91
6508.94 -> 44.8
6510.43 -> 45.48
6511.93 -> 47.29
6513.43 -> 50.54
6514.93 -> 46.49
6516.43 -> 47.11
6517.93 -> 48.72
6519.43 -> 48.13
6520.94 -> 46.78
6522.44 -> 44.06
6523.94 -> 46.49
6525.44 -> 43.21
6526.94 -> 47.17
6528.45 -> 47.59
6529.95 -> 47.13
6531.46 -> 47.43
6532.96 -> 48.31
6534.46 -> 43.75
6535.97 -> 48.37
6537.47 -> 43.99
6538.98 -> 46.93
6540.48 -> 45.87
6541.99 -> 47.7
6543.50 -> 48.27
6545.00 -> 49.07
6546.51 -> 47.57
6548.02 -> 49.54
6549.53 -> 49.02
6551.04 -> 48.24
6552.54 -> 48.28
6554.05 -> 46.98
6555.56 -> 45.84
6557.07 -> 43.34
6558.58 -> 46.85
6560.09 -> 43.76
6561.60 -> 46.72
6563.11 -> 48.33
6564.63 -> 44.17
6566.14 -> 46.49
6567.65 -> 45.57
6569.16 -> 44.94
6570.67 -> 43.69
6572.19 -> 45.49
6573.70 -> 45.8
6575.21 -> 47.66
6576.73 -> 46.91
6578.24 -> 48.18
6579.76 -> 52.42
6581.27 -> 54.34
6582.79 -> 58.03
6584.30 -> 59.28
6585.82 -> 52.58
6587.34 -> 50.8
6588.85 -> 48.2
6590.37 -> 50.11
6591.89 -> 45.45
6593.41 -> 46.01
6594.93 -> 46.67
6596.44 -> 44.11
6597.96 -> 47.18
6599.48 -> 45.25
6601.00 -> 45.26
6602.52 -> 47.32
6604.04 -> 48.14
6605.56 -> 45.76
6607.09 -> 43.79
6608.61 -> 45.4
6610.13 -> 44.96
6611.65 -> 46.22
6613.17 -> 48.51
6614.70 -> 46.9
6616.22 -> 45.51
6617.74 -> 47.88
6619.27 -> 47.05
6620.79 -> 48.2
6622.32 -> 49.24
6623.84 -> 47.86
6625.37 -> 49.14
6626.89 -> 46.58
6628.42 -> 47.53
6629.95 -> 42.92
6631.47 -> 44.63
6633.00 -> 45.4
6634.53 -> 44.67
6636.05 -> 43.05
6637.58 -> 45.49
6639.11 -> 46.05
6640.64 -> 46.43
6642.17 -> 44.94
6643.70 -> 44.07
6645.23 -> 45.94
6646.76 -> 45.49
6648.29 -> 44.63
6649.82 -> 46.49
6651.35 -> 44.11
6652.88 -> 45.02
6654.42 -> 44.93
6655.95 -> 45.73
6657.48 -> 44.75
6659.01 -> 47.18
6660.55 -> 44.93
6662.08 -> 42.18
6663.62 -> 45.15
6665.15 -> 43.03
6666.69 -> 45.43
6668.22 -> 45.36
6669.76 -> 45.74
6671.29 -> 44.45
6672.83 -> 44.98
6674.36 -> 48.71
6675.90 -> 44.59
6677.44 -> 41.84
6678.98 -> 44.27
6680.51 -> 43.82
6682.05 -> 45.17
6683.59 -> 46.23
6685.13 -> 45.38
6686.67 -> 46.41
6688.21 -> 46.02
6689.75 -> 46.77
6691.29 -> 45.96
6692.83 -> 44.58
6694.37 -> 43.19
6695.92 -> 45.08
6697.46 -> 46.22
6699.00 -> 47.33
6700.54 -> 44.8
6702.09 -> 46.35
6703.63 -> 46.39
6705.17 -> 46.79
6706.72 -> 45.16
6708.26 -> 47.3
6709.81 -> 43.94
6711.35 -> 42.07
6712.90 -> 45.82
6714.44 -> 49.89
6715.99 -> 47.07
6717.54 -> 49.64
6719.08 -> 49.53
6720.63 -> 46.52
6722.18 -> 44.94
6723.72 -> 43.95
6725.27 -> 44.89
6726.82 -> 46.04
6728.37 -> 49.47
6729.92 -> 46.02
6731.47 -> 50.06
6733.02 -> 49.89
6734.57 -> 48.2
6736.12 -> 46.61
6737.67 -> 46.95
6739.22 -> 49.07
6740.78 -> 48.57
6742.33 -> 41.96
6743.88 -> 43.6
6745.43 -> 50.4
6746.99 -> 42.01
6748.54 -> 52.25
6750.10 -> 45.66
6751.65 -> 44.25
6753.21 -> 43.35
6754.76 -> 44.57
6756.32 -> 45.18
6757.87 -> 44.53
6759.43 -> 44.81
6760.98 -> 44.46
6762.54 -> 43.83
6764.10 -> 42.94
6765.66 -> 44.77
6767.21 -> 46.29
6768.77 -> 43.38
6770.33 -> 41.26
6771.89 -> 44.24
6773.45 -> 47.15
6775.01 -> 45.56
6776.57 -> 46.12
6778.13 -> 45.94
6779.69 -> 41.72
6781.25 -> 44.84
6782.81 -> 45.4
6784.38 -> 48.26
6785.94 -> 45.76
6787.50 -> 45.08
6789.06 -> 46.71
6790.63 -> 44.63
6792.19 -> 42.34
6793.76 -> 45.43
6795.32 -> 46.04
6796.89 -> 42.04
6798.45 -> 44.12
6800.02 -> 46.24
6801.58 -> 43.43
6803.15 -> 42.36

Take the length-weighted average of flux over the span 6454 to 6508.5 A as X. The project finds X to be 45.7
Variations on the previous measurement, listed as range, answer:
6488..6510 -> 44.6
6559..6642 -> 47.2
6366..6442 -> 46.5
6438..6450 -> 46.9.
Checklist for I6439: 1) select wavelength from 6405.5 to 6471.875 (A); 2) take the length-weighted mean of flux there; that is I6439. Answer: 46.1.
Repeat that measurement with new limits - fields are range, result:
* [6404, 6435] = 46.2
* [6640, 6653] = 45.2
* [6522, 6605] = 47.5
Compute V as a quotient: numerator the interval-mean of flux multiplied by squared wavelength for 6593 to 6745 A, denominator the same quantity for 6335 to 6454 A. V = 1.08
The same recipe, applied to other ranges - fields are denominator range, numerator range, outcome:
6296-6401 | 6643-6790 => 1.12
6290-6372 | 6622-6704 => 1.11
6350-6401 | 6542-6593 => 1.12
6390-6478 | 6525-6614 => 1.07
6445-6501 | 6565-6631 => 1.08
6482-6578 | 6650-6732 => 1.04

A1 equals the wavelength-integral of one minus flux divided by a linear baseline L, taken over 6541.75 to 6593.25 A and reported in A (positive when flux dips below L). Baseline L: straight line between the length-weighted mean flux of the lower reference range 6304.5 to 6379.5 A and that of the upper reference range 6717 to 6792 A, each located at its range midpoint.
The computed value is -2.9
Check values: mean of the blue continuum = 45.5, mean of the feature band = 48.2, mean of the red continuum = 45.8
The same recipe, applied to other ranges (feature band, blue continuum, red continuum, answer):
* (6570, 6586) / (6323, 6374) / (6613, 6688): -1.68 A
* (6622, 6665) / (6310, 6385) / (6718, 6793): 0.20 A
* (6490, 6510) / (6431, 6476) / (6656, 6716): 0.77 A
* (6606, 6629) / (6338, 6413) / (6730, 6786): -0.60 A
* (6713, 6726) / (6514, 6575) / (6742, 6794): -0.48 A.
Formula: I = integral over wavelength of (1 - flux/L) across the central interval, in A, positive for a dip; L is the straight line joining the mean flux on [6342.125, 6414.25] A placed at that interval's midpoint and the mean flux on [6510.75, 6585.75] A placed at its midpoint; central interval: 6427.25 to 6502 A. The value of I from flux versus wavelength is 1.1 A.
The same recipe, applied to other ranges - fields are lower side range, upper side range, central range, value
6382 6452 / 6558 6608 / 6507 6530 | 0.2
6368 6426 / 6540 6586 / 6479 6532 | 1.8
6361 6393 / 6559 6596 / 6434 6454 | 0.2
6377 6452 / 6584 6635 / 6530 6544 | 0.0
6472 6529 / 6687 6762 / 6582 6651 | -1.3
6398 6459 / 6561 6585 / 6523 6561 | 1.0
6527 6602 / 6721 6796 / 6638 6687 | 1.6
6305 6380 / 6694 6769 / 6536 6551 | -0.6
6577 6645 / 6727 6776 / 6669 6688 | 0.6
